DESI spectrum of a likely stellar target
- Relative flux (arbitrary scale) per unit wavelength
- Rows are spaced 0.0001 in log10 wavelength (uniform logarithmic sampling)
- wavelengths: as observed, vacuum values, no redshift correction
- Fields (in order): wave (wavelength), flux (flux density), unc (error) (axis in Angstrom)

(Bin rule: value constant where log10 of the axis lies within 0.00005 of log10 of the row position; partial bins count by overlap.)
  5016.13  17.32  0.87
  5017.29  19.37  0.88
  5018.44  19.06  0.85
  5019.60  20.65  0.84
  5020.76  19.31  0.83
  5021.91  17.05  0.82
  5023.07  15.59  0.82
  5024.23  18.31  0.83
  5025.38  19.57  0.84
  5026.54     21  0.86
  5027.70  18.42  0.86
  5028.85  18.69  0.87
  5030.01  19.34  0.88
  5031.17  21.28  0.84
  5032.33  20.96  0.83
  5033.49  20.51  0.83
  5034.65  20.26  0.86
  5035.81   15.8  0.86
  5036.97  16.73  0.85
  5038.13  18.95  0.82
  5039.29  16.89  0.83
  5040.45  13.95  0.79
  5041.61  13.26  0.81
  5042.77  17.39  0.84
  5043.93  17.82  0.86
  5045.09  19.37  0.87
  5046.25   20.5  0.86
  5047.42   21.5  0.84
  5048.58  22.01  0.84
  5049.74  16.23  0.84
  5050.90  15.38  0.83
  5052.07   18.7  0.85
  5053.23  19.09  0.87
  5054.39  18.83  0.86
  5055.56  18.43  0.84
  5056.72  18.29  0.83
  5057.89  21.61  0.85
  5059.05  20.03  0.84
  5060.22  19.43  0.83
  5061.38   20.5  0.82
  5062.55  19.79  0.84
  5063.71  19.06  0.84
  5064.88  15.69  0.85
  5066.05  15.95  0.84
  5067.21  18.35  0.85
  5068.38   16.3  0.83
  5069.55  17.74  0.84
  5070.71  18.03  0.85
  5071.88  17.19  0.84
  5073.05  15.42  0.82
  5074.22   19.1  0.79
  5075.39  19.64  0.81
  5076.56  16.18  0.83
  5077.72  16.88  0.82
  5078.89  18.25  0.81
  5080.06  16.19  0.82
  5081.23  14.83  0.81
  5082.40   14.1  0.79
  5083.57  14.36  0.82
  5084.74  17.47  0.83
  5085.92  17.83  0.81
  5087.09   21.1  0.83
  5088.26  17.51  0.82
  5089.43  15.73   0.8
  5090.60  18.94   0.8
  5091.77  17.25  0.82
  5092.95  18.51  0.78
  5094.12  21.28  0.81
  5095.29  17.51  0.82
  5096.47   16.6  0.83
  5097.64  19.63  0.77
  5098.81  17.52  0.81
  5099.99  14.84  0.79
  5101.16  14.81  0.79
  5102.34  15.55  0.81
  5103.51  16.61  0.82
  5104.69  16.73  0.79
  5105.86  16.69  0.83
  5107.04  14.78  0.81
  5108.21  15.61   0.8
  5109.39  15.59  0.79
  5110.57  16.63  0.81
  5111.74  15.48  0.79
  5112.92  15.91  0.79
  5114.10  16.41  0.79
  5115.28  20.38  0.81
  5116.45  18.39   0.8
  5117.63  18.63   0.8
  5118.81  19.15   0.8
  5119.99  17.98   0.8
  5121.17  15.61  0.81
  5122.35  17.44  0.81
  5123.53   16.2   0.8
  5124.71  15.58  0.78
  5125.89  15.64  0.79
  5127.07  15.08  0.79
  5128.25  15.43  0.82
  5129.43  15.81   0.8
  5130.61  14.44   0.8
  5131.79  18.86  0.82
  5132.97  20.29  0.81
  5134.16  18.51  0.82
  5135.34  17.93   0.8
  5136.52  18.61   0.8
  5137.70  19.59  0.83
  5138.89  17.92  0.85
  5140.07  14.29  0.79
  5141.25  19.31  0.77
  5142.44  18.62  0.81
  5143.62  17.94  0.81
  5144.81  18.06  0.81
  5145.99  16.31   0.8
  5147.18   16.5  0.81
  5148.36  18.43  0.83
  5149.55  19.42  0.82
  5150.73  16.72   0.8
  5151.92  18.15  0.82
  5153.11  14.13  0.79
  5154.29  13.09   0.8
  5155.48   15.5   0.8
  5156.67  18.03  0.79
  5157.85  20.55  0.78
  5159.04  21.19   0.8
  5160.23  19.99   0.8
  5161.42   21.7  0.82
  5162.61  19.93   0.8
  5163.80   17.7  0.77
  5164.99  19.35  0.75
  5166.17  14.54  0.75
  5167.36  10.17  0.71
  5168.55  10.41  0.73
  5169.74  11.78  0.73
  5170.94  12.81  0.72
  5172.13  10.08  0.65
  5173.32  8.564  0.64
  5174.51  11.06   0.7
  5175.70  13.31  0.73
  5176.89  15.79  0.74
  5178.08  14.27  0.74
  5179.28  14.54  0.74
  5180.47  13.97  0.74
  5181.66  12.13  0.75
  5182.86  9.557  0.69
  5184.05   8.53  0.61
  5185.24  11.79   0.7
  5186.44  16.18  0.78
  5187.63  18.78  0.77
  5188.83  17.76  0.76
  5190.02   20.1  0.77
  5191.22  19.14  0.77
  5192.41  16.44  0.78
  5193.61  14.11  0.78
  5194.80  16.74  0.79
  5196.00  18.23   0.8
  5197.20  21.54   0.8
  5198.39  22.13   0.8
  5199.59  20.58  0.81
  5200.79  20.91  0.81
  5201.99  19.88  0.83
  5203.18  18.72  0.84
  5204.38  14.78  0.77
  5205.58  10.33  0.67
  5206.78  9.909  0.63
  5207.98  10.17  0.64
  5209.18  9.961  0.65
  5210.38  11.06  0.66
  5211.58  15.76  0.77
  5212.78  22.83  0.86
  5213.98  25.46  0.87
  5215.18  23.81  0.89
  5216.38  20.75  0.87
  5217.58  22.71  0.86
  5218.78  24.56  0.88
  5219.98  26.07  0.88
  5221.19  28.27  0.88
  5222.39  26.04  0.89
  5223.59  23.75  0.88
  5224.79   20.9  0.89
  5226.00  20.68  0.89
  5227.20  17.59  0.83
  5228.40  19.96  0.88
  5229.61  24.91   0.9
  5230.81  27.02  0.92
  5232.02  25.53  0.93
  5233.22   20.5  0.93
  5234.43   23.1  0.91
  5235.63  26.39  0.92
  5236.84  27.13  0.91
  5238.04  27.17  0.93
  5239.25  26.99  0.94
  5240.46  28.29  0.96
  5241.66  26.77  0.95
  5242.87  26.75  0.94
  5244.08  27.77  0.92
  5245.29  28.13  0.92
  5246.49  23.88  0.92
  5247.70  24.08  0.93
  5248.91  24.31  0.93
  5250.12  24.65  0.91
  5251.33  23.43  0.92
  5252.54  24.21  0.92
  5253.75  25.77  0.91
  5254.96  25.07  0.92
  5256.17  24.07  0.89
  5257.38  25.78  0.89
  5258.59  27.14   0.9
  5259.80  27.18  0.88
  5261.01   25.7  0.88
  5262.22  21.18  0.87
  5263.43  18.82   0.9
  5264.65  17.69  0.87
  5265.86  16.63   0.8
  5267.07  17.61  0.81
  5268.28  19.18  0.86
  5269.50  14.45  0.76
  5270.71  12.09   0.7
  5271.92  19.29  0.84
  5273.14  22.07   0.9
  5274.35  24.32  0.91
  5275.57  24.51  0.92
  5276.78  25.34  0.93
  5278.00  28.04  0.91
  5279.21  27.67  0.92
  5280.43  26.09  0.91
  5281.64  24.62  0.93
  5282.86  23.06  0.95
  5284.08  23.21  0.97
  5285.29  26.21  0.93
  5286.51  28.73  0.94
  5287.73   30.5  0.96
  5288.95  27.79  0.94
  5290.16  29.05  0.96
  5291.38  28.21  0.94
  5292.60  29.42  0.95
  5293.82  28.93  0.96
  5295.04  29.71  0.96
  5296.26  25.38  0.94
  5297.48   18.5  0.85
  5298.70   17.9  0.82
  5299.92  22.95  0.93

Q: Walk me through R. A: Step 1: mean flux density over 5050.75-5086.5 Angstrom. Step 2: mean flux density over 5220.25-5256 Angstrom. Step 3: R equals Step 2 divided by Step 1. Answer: 1.4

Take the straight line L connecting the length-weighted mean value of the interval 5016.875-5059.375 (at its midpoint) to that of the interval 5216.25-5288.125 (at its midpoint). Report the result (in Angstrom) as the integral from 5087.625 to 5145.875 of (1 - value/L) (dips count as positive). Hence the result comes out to 9.6 Angstrom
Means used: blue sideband 18.6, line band 17.2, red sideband 23.9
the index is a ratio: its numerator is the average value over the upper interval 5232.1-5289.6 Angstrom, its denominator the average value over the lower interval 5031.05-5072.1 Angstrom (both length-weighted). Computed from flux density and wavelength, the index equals 1.3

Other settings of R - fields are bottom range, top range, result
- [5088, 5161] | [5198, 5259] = 1.30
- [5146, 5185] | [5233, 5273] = 1.55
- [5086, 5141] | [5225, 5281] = 1.37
